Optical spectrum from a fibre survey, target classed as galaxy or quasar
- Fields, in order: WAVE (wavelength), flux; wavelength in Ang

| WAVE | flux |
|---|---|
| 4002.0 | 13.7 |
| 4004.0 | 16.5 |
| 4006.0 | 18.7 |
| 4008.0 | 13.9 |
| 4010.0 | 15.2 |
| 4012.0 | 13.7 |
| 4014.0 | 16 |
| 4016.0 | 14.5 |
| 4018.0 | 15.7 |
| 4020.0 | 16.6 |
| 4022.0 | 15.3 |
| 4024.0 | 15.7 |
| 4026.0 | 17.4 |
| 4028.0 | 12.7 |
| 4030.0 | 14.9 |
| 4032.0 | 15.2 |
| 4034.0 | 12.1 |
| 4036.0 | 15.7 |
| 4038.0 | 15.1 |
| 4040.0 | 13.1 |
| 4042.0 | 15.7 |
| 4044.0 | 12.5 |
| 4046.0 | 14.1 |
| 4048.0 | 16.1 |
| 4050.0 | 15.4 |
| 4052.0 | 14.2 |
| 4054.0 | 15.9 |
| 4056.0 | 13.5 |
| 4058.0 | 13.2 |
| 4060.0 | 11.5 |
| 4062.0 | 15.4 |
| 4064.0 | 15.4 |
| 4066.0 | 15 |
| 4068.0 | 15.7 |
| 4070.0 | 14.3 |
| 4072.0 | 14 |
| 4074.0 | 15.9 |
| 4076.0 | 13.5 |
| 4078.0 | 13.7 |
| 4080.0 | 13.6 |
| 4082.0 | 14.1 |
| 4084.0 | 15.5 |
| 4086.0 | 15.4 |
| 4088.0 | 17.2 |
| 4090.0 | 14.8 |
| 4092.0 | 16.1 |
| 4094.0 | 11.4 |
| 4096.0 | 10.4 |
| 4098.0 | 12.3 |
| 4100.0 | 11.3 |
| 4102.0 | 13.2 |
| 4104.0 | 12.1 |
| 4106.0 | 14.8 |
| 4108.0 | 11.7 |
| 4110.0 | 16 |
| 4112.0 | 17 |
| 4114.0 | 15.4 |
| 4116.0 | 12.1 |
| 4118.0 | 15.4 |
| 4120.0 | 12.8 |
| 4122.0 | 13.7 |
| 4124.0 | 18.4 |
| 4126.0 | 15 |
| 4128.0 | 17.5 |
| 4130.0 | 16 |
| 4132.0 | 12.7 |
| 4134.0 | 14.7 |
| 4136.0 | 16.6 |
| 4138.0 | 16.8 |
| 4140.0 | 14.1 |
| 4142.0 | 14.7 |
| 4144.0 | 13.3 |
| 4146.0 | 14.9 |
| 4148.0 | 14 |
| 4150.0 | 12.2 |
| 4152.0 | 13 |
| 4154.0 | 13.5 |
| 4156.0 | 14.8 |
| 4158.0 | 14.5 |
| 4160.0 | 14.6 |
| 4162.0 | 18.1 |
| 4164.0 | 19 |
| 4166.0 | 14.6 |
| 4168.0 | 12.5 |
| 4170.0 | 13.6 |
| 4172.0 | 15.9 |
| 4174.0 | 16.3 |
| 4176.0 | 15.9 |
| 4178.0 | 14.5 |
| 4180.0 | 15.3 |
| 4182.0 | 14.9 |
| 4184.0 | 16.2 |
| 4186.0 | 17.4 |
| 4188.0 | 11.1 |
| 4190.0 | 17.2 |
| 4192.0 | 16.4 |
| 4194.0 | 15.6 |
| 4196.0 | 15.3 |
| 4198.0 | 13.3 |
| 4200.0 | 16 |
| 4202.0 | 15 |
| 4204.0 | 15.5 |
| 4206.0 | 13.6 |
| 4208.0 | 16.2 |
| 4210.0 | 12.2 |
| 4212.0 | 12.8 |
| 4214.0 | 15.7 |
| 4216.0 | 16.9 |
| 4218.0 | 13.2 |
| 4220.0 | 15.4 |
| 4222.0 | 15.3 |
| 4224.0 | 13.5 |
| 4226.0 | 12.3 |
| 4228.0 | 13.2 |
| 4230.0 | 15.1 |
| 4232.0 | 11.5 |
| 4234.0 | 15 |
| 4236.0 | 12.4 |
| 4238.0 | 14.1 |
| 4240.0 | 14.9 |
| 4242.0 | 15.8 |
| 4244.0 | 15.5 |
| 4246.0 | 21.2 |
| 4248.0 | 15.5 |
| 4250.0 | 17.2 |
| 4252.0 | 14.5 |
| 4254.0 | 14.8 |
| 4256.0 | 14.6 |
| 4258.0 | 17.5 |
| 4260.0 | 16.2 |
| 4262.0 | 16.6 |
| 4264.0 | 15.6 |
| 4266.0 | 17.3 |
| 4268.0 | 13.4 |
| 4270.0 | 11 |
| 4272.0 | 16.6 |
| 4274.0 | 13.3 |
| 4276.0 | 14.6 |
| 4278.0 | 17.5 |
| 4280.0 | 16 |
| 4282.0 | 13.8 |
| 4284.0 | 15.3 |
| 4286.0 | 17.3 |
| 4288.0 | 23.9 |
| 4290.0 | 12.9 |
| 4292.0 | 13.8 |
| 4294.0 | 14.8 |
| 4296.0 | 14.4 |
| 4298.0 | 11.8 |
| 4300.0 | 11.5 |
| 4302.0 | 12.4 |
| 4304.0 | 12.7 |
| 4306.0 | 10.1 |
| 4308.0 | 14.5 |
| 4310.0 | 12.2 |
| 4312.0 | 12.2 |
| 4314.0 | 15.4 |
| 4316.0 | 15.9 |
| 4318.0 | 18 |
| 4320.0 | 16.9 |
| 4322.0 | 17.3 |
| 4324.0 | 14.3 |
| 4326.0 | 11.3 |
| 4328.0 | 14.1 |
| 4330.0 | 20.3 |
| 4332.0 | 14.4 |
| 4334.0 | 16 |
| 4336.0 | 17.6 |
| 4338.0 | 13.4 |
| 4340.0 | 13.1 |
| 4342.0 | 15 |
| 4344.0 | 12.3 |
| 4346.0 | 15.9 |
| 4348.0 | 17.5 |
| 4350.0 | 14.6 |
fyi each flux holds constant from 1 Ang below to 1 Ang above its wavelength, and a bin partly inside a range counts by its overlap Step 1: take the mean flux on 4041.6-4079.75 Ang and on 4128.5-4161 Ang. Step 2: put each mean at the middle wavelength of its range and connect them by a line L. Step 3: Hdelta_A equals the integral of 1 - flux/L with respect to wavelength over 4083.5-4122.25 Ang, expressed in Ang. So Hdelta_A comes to 1.4 Ang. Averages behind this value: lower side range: 14.4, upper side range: 14.4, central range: 13.9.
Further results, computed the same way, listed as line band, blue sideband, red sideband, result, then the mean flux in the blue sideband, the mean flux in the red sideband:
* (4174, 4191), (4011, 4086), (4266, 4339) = -0.75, 14.7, 14.8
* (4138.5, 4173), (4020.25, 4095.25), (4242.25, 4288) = 1.43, 14.6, 15.9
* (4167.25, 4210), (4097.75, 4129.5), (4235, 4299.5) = -0.57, 14.4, 15.4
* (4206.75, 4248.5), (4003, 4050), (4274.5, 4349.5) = 0.80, 15.1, 14.9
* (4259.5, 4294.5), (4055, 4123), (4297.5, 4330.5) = -3.60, 14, 14.1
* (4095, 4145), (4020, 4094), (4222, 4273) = 1.58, 14.7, 15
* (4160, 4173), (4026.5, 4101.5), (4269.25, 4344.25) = -0.99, 14.2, 14.7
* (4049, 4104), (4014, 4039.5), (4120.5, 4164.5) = 3.45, 15.1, 15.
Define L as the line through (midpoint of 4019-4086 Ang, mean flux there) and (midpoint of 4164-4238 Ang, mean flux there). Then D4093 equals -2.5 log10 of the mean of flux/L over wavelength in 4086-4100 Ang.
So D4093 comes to 0.08 mag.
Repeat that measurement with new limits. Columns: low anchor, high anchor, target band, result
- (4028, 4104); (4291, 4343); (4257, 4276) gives -0.07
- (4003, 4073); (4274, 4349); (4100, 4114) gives 0.06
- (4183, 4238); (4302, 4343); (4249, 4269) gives -0.08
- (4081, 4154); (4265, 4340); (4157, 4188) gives -0.07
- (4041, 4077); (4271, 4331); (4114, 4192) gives -0.02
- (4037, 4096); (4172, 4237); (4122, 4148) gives -0.05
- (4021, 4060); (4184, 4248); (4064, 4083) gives 0.01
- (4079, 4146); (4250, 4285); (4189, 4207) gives -0.03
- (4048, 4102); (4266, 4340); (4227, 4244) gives 0.04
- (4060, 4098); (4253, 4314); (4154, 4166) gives -0.10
